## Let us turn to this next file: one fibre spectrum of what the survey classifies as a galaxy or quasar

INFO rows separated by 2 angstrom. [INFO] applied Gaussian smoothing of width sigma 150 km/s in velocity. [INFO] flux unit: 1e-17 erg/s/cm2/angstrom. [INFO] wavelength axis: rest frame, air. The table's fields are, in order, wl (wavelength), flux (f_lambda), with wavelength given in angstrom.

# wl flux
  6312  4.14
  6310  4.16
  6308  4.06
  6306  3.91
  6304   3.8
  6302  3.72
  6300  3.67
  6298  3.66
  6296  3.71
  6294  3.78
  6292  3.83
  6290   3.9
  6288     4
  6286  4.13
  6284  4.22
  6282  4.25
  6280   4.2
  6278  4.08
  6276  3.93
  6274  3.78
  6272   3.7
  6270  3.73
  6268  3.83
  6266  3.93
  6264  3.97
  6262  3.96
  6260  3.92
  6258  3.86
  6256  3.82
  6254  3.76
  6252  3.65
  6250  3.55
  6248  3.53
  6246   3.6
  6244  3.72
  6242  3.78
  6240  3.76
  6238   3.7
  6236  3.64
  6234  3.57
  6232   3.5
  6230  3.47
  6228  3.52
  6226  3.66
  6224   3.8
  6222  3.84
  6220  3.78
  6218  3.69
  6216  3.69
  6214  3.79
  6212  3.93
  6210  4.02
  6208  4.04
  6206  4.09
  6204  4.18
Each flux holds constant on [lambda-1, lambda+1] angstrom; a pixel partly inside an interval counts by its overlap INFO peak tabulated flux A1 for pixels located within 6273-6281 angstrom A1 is 4.2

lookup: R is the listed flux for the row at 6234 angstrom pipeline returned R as 3.57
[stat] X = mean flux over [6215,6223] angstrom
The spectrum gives 3.75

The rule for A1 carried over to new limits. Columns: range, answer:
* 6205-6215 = 4.09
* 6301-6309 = 4.06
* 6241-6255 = 3.78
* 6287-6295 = 4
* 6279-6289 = 4.25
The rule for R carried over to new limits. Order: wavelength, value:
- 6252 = 3.65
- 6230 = 3.47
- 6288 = 4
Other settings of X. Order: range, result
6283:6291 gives 4.06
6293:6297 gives 3.75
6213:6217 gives 3.74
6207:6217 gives 3.89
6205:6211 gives 4.05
